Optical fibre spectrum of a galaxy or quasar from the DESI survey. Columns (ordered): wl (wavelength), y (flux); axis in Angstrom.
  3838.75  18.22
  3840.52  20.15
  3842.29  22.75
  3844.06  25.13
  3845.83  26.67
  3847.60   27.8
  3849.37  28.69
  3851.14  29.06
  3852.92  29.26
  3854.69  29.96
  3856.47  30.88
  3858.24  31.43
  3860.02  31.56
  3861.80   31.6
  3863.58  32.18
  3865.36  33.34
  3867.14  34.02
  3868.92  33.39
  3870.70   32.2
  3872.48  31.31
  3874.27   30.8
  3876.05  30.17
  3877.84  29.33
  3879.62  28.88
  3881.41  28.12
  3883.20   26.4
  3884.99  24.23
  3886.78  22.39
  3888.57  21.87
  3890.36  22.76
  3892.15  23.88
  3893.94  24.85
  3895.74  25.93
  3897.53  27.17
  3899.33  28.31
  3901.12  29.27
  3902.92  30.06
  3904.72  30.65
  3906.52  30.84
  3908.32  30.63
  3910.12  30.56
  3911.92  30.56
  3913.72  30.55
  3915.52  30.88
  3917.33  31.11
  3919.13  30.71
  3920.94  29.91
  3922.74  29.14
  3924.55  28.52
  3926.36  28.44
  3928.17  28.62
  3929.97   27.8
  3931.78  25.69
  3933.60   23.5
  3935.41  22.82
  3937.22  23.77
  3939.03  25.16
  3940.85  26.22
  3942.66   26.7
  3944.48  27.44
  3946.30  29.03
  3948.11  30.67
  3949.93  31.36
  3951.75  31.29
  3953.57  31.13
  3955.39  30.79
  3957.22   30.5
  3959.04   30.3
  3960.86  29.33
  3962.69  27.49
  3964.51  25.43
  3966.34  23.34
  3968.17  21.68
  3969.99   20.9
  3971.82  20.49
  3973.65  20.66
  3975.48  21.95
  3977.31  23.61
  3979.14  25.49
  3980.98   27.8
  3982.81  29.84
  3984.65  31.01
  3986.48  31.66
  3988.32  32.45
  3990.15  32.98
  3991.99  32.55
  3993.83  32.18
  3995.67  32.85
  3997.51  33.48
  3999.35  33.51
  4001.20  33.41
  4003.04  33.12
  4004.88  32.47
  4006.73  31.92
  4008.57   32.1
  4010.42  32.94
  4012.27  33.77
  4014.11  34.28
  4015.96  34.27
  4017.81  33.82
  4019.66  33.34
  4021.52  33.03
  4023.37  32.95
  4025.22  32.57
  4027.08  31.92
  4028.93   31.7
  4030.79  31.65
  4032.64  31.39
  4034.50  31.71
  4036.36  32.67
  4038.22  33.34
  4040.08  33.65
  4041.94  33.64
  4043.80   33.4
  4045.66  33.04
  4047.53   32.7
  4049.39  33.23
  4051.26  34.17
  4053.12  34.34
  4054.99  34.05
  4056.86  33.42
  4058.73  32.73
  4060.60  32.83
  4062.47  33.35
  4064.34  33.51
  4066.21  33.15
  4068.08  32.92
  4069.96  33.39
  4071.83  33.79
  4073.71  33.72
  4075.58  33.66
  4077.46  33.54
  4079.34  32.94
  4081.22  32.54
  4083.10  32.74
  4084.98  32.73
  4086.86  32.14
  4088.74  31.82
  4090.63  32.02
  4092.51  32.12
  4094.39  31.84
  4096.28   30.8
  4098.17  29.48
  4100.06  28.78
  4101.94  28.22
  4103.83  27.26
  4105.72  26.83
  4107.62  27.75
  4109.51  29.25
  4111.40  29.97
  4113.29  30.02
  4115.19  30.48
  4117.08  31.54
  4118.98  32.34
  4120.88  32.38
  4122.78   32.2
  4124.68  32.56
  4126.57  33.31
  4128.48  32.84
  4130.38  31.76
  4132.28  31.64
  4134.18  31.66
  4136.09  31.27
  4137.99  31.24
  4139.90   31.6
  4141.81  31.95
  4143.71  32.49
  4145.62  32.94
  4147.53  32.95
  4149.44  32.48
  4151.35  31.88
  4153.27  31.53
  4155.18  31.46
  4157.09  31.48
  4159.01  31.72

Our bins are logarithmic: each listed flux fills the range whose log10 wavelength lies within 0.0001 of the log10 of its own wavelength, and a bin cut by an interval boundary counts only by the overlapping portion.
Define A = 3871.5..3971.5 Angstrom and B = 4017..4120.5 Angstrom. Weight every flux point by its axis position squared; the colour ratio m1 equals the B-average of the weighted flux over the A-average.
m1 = 1.24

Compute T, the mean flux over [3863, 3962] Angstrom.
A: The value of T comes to 28.6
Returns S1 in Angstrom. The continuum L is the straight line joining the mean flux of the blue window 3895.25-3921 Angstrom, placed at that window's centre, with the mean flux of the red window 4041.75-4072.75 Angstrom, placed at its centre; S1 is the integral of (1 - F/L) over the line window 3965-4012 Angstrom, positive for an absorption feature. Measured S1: 4.1 Angstrom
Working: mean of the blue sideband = 29.9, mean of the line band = 29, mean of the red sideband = 33.4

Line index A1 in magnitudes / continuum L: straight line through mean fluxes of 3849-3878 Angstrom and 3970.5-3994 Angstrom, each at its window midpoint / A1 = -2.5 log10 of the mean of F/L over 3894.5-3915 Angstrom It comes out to 0.02 mag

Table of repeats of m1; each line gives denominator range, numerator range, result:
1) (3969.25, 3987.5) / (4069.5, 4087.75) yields 1.37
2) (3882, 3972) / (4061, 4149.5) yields 1.26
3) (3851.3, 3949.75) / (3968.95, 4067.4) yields 1.17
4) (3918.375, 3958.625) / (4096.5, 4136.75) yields 1.19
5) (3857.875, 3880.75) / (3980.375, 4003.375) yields 1.08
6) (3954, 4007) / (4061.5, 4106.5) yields 1.17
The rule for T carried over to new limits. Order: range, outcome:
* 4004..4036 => 32.7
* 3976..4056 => 32.3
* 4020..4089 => 33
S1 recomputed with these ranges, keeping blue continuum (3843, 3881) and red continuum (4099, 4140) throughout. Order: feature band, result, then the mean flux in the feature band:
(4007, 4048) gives -3.2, 32.9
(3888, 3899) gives 2.1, 24.7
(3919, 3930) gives 0.5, 29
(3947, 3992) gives 4.1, 27.7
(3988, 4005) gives -1.4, 32.9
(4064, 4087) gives -1.9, 33.2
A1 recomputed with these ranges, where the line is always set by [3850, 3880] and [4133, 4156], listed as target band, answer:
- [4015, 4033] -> -0.04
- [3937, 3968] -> 0.12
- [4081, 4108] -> 0.05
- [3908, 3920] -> 0.02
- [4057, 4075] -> -0.05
